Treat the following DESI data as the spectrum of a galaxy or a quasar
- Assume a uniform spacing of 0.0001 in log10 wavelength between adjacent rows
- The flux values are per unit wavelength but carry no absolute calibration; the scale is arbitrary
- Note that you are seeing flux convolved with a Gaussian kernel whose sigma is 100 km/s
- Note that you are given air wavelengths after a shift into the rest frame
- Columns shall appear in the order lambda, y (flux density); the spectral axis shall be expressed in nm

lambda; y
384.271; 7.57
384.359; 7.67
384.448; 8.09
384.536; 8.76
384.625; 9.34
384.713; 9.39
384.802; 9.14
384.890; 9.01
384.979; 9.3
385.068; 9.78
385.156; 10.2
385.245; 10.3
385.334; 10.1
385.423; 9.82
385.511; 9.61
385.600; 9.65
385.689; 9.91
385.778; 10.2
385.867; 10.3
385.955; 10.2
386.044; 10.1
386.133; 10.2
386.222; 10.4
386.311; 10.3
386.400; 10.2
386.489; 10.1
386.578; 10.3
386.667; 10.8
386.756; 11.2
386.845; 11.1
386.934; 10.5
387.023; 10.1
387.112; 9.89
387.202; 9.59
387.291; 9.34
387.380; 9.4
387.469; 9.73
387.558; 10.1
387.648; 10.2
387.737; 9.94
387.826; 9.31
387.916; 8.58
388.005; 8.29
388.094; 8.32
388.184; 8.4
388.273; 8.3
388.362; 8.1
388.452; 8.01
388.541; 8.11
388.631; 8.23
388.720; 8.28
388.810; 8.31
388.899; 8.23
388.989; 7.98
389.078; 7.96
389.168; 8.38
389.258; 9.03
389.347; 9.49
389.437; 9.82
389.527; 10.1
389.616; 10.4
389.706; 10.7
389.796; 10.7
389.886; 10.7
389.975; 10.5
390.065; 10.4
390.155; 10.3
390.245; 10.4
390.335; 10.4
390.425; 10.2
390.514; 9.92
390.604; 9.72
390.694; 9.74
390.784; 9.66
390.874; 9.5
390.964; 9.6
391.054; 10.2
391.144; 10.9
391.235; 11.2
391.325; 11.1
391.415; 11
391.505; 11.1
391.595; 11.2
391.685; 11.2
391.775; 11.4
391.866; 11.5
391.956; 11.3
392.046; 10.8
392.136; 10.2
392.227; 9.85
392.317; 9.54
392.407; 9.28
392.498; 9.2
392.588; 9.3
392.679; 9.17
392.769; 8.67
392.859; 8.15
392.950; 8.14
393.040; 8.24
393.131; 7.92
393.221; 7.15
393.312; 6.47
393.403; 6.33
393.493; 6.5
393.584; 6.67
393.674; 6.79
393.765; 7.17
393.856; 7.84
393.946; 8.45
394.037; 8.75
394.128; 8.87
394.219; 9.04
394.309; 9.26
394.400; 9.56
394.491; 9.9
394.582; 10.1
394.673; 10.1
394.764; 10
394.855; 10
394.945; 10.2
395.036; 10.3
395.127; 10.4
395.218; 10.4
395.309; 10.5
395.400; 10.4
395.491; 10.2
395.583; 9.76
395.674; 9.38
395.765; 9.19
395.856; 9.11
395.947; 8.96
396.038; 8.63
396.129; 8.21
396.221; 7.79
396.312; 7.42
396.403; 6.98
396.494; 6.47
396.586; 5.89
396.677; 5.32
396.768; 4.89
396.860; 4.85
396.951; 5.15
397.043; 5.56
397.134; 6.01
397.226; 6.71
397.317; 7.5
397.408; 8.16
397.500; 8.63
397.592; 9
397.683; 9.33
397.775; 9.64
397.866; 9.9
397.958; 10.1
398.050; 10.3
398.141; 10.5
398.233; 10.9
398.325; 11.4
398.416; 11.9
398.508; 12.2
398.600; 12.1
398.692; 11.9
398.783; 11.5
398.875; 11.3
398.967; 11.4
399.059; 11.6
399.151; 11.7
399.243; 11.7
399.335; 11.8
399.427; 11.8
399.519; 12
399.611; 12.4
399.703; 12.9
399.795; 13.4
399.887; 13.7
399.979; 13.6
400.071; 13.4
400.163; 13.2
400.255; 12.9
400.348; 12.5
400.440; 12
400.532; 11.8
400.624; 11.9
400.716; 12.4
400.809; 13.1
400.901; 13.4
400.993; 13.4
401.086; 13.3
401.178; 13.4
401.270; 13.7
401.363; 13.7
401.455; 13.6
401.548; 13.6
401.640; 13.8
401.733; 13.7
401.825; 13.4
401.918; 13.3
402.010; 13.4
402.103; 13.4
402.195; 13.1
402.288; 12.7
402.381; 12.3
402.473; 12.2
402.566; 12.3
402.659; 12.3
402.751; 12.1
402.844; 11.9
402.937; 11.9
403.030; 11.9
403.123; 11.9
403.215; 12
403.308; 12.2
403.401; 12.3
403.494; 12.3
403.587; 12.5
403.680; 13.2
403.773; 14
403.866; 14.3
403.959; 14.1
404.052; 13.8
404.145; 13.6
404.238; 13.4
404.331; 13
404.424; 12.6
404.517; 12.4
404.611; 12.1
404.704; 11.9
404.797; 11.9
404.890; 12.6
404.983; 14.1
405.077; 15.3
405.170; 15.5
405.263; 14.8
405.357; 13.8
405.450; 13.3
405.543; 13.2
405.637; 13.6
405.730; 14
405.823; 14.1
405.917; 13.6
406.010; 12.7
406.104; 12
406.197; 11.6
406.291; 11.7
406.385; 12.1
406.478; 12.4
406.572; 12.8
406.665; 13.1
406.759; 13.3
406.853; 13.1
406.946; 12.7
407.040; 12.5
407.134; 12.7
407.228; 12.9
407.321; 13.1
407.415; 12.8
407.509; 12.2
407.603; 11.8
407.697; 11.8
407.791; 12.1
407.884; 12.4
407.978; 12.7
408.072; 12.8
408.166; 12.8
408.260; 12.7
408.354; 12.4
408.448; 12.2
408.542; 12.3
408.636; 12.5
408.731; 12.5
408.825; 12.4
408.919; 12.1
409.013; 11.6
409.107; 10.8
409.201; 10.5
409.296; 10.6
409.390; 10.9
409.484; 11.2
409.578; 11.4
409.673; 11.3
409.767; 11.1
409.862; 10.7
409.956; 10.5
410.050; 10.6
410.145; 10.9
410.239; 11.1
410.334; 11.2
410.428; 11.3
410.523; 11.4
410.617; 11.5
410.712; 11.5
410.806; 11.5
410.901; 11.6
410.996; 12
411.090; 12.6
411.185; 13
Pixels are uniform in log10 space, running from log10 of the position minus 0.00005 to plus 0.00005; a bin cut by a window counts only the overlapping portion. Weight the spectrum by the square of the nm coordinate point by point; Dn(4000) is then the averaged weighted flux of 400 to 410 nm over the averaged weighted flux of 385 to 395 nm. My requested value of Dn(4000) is 1.44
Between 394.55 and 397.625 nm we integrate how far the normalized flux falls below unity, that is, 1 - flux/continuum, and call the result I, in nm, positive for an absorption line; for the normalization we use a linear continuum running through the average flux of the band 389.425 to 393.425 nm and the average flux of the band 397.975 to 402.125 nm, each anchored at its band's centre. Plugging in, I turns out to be 0.810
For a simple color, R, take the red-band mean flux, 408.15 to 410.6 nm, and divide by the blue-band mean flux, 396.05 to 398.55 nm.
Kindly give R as 1.40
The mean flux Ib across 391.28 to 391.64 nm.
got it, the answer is 11.1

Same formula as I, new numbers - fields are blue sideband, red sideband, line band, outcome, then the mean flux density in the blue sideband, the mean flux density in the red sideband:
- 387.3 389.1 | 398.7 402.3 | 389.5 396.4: 0.479 nm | 8.71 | 12.8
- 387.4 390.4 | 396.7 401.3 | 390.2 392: -0.173 nm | 9.27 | 10.9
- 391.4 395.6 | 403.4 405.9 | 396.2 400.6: 0.438 nm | 9.31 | 13.4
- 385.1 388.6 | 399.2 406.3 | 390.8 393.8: 0.416 nm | 9.72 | 13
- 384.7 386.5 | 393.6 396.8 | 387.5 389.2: 0.177 nm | 9.92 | 8.75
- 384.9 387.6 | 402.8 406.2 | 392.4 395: 0.641 nm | 10.1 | 13.1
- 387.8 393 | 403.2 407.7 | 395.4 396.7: 0.318 nm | 9.63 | 13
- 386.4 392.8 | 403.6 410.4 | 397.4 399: 0.076 nm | 9.79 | 12.5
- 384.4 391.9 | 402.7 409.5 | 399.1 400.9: -0.135 nm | 9.78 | 12.7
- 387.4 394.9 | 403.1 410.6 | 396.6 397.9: 0.422 nm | 9.32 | 12.5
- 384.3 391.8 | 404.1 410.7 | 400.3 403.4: -0.310 nm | 9.73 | 12.4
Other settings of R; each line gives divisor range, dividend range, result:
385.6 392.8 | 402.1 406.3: 1.32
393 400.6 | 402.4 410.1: 1.31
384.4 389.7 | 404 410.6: 1.31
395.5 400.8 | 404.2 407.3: 1.30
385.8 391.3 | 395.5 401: 1.05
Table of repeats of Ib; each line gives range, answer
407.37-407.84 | 12.1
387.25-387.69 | 9.75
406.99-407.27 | 12.7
